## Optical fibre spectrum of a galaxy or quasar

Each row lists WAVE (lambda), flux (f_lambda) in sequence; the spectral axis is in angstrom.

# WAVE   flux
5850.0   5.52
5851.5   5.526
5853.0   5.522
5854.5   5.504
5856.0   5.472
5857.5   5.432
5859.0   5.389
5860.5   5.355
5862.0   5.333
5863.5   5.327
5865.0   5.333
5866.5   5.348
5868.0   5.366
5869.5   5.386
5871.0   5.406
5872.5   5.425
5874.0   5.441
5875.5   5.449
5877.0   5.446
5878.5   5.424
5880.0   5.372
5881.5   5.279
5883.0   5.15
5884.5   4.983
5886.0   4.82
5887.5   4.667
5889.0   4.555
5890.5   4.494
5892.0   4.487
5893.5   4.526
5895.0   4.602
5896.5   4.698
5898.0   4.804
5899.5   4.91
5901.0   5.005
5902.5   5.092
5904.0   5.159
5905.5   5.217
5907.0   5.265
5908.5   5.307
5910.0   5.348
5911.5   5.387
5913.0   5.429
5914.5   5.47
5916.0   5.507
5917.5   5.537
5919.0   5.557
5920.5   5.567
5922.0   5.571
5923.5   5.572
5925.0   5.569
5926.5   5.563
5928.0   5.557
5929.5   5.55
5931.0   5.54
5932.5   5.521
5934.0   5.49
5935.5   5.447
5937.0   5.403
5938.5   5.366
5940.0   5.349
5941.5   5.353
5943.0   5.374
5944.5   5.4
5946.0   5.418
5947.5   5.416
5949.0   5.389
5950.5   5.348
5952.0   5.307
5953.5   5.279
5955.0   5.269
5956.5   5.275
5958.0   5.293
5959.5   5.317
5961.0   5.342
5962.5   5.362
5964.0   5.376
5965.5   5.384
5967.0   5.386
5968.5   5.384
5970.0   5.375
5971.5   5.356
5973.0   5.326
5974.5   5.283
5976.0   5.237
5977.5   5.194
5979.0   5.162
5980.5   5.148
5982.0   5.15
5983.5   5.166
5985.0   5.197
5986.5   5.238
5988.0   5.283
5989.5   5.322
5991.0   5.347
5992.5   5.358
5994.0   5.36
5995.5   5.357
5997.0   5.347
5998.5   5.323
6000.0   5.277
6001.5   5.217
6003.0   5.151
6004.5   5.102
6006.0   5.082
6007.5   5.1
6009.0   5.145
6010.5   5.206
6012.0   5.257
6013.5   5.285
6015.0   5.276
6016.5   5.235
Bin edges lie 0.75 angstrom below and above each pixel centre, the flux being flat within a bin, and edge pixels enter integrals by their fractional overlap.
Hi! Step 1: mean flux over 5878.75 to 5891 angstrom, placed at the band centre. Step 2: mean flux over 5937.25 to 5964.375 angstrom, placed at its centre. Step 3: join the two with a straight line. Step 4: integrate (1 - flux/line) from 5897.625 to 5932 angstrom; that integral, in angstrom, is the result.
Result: -1.66 angstrom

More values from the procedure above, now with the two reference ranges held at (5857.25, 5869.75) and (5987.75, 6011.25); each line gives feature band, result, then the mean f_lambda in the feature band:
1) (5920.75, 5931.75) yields -0.5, 5.56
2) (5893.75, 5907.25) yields 1.0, 4.95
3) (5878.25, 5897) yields 1.8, 4.84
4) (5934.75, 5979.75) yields -0.5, 5.34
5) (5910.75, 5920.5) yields -0.3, 5.49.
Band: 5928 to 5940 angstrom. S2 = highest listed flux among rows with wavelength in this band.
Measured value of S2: 5.557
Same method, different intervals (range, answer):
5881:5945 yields 5.572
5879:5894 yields 5.372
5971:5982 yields 5.356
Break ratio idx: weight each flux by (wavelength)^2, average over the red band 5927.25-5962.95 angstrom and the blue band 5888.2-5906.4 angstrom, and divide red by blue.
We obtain 1.1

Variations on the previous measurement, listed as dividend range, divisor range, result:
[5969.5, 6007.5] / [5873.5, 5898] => 1.10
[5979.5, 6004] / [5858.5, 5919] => 1.05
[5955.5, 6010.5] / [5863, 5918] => 1.06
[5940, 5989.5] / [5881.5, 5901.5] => 1.14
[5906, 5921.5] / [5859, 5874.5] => 1.03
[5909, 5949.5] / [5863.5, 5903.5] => 1.10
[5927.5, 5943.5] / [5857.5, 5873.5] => 1.04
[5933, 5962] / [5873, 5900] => 1.10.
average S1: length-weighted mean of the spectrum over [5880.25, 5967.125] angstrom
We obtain 5.25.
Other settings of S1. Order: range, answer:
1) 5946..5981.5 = 5.31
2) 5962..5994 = 5.29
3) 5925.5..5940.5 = 5.48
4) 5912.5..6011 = 5.35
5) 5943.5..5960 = 5.34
